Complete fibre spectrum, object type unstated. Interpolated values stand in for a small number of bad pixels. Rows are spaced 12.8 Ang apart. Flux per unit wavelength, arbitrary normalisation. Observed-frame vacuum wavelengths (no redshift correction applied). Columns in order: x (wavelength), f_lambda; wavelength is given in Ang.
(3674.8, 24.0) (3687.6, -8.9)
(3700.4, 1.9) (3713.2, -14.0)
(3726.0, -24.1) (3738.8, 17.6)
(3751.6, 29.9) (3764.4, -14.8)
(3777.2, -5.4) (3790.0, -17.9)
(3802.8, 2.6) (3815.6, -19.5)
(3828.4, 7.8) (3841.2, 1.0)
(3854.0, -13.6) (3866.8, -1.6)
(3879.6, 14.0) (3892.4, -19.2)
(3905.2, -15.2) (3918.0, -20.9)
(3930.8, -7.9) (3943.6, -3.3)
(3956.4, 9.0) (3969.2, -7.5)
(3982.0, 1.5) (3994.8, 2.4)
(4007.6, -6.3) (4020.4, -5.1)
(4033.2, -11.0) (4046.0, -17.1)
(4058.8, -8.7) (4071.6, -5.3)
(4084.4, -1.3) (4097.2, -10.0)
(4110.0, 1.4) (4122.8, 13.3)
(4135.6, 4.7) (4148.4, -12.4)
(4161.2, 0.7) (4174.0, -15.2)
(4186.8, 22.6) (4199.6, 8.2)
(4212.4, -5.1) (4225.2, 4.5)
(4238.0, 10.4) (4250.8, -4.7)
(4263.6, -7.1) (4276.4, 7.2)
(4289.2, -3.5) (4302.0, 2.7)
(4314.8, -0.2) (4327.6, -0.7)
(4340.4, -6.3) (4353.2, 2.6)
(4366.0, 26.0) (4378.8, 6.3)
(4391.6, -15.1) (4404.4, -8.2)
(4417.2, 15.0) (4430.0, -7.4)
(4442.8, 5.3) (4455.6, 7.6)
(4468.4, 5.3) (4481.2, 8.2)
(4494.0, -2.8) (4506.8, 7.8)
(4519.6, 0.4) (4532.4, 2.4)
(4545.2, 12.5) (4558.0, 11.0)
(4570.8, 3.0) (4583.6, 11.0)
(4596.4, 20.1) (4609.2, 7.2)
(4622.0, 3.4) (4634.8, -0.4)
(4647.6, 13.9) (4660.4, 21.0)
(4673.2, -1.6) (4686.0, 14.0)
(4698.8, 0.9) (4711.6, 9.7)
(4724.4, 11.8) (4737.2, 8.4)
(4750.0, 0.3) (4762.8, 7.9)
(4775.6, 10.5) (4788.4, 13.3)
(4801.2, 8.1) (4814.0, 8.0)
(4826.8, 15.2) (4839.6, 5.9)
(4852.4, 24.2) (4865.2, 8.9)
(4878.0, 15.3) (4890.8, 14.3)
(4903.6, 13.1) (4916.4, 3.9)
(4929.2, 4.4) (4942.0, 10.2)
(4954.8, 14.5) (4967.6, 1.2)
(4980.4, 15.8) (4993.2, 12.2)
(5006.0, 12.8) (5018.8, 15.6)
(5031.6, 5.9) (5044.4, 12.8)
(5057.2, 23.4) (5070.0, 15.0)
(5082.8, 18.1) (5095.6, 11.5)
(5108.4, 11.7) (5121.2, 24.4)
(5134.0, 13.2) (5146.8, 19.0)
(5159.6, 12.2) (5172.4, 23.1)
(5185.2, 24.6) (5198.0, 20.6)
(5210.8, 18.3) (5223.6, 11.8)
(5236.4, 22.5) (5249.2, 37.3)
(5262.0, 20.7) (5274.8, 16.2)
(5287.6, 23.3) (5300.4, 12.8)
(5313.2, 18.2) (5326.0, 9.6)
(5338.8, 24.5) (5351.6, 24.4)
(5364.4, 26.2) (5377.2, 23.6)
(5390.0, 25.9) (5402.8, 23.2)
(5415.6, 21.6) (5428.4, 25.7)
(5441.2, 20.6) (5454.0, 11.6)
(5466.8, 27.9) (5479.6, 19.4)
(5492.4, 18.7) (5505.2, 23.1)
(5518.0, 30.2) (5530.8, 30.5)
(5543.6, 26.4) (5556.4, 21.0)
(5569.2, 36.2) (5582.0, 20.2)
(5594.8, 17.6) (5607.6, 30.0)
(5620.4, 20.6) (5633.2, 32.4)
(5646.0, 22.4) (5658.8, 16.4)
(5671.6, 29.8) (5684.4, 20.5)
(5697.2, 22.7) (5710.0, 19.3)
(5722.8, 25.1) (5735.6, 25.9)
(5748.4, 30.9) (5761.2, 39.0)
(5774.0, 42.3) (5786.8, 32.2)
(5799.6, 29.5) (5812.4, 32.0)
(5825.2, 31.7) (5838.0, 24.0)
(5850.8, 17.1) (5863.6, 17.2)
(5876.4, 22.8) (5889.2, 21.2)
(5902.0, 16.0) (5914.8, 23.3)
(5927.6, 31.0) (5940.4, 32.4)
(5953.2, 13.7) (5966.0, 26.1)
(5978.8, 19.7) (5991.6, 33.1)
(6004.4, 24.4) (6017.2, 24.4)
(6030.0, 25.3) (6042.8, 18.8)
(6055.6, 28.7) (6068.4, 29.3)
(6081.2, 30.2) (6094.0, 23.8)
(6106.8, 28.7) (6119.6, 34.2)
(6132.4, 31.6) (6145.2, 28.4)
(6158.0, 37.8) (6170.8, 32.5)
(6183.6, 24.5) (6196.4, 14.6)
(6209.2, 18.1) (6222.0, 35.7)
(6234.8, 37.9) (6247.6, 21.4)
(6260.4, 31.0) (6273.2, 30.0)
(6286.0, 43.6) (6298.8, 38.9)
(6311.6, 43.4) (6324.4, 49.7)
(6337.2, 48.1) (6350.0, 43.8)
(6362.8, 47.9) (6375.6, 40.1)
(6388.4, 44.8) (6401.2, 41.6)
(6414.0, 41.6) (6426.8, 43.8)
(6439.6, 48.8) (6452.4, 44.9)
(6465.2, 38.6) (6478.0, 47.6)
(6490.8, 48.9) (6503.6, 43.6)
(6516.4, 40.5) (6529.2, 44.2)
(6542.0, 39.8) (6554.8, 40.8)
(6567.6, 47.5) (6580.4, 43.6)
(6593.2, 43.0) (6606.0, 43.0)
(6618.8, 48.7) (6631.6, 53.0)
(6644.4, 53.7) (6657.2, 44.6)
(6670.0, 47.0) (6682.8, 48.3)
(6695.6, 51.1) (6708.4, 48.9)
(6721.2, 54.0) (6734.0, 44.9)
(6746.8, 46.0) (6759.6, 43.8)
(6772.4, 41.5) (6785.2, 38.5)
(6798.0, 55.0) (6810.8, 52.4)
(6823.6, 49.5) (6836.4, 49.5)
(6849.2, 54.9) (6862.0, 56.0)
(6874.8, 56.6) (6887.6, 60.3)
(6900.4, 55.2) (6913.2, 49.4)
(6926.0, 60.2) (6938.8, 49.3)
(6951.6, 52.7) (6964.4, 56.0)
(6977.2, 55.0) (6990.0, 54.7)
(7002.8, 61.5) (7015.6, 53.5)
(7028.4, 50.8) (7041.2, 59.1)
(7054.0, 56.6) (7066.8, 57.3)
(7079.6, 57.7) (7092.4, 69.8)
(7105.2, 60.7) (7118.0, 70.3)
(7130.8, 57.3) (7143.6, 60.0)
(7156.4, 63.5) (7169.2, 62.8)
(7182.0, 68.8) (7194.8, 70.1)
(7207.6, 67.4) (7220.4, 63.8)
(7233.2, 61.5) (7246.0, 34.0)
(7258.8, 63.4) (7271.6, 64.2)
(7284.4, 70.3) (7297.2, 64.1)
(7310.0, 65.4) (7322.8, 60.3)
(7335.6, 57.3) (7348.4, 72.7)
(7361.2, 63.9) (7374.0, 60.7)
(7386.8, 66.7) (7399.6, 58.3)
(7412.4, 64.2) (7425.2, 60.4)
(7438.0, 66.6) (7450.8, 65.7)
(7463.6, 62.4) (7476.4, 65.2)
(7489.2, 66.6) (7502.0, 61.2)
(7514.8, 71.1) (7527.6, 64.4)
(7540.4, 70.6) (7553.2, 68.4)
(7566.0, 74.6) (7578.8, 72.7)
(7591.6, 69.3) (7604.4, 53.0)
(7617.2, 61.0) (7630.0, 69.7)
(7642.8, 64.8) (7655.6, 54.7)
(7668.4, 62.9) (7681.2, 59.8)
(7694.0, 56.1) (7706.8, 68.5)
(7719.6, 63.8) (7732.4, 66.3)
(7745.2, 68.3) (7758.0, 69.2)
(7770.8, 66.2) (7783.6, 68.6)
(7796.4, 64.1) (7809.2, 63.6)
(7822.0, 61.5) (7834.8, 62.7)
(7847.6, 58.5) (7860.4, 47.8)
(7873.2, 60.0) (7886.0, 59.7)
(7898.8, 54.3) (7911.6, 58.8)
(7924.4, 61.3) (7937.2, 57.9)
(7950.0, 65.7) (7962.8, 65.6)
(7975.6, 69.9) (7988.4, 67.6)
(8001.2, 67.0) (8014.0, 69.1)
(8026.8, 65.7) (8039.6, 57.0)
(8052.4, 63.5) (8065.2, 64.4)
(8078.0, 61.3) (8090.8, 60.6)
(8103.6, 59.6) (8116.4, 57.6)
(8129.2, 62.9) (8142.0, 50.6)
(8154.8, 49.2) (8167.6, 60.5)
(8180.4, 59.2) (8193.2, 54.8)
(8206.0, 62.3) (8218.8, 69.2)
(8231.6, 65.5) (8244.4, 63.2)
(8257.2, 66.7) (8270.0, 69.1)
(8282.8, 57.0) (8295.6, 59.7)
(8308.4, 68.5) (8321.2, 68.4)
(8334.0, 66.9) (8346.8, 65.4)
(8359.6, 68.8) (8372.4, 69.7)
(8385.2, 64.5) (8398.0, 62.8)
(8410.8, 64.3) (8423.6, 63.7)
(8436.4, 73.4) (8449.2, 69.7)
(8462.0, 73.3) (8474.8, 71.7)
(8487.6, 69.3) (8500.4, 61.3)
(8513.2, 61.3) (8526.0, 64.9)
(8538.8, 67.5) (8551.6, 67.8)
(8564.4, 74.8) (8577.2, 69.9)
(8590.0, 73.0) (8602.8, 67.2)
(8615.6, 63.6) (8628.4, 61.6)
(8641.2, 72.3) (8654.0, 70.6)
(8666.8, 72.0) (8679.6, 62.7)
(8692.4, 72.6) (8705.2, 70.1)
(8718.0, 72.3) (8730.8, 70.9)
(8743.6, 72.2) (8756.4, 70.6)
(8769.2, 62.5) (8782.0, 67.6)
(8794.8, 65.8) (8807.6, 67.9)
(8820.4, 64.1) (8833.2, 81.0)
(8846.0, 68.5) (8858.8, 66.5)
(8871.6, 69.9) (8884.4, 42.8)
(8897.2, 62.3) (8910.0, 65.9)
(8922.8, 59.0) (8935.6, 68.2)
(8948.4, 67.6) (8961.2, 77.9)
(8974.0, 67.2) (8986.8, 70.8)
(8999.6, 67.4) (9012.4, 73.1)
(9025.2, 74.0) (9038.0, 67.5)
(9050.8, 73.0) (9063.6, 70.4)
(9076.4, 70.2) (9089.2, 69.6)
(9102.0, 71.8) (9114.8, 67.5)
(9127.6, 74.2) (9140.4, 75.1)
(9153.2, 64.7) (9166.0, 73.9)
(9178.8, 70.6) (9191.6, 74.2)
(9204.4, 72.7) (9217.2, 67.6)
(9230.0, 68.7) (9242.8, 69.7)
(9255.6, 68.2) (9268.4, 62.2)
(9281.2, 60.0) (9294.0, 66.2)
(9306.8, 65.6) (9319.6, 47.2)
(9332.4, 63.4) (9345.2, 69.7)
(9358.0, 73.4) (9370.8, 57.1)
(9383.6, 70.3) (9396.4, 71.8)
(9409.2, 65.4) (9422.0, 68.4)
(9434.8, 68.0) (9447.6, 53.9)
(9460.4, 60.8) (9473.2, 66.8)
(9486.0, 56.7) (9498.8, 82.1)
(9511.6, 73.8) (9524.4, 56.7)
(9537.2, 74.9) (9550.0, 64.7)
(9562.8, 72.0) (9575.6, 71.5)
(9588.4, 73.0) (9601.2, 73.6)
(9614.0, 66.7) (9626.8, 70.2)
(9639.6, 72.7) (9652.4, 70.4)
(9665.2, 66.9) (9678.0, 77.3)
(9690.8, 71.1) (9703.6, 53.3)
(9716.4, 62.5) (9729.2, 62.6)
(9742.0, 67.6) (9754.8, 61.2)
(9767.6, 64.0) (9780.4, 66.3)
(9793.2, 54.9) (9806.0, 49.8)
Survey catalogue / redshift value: 0.574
